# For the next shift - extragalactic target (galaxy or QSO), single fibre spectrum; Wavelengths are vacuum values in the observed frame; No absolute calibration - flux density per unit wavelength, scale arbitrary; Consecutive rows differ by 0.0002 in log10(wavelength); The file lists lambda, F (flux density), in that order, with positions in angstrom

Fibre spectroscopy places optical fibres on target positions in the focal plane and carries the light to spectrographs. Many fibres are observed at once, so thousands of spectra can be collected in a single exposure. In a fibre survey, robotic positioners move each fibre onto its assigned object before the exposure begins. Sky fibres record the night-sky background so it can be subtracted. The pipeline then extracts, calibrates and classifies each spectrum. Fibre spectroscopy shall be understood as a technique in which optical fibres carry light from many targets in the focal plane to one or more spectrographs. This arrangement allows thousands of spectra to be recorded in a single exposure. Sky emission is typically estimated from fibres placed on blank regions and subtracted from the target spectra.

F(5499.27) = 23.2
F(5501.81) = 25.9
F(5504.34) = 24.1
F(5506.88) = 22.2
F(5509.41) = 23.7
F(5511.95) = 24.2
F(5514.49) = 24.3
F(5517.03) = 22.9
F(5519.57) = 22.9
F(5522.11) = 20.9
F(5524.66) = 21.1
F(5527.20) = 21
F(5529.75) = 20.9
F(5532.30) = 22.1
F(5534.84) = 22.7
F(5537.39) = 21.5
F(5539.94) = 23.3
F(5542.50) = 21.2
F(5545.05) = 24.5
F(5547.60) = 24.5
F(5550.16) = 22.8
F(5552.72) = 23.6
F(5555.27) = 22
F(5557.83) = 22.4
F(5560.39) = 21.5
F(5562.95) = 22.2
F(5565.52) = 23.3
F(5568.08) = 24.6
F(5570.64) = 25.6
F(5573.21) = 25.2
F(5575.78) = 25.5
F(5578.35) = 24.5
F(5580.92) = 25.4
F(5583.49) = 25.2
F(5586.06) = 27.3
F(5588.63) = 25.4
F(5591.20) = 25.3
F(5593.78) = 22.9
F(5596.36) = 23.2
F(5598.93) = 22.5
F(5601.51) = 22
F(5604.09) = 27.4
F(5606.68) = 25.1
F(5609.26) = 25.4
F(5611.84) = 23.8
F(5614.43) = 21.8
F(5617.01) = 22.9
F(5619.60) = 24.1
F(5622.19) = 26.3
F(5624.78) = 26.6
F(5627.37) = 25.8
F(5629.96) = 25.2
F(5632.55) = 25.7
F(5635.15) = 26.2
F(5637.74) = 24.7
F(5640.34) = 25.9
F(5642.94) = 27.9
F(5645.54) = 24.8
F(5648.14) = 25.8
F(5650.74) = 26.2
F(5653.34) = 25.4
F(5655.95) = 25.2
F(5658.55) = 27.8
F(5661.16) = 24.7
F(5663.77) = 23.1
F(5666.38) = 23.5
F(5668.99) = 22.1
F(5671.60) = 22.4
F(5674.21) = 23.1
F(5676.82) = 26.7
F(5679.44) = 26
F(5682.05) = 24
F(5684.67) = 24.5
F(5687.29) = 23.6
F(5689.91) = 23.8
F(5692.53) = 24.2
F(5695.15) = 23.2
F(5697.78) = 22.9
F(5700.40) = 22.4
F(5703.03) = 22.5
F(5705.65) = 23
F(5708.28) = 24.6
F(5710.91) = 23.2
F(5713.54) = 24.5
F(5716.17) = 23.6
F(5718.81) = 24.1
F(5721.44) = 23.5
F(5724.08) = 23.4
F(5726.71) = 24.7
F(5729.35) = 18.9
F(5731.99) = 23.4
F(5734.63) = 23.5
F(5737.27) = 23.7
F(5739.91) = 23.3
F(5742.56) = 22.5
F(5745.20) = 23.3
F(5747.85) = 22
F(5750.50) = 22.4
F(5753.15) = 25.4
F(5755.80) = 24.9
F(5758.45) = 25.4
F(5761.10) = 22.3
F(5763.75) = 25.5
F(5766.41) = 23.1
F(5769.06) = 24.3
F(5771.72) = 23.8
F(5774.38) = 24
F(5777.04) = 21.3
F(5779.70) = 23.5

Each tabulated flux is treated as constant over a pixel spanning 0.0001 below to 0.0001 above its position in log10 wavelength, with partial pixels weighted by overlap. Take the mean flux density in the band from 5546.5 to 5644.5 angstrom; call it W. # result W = 24.5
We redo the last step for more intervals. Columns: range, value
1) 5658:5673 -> 23.7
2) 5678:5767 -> 23.6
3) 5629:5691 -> 24.9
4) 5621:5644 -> 26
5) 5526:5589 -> 23.5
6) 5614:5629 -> 24.8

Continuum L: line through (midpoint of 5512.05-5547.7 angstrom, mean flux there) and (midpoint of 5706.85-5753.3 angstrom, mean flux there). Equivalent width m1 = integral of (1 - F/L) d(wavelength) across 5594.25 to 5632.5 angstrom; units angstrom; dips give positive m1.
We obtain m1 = -2.8 angstrom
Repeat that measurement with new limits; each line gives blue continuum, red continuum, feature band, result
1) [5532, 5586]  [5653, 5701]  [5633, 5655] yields -1.7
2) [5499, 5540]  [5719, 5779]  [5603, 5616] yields -0.9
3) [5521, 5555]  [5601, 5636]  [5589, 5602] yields 0.4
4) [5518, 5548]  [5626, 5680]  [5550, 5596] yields -2.0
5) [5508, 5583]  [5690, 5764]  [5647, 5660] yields -1.5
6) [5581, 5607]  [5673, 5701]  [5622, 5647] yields -1.5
